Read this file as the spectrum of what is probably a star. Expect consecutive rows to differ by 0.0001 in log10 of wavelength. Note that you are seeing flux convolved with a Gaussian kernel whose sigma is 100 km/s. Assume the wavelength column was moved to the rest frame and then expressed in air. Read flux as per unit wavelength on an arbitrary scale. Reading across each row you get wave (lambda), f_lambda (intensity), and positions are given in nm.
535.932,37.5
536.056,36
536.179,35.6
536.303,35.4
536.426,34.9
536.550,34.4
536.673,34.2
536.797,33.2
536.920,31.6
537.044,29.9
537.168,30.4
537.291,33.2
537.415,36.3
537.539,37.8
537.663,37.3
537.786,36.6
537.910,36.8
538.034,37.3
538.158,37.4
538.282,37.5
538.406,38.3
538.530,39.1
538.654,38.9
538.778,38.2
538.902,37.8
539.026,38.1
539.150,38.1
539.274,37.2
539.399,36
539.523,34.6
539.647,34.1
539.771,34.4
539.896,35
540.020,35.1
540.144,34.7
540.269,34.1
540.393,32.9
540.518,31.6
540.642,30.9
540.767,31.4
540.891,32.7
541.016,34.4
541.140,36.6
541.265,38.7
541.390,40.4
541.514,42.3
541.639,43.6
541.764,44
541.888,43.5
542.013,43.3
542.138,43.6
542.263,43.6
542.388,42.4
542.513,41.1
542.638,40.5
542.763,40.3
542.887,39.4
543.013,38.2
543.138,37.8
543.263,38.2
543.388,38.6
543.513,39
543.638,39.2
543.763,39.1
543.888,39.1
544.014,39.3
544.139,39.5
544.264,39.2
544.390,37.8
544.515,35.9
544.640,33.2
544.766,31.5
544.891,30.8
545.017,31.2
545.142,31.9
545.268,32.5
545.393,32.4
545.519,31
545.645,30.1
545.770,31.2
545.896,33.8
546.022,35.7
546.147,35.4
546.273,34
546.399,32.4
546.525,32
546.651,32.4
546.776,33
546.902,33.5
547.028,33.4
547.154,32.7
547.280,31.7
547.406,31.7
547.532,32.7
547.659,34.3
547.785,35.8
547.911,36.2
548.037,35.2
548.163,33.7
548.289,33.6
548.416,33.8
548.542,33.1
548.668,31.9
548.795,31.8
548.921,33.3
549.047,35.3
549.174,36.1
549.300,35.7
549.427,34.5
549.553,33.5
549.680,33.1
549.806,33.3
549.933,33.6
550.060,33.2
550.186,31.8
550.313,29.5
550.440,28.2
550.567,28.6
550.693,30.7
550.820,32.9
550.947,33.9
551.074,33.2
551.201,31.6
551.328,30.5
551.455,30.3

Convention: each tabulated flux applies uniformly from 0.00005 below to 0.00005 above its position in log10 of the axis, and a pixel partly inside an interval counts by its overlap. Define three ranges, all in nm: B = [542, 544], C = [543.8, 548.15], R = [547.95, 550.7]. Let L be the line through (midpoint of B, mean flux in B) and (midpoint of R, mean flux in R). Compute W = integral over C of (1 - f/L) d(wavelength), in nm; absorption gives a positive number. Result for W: 0.33 nm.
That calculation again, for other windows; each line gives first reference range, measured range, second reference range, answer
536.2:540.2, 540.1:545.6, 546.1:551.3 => -0.434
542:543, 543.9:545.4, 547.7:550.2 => 0.161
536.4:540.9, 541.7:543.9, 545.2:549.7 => -0.402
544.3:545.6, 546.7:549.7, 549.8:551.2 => -0.148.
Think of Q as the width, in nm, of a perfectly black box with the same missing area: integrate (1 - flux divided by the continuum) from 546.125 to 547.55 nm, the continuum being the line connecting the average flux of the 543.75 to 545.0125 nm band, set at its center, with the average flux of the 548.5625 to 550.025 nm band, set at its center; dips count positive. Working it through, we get 0.09 nm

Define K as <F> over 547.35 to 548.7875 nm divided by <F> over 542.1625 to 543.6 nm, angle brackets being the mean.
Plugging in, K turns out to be 0.84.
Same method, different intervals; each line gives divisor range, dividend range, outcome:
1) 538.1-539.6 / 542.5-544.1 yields 1.04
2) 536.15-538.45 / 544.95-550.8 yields 0.94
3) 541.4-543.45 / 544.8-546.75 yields 0.79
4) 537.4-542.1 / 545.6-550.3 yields 0.90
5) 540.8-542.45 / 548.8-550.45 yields 0.82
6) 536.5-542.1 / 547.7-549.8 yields 0.94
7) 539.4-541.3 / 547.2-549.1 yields 0.99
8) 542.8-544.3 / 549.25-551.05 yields 0.83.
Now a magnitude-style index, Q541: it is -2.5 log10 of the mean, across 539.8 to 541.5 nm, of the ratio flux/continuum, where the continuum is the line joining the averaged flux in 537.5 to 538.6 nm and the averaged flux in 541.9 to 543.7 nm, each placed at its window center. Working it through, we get 0.13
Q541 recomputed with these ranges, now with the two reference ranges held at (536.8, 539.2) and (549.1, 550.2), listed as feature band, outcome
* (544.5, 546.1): 0.081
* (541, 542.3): -0.168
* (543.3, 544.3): -0.117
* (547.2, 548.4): 0.016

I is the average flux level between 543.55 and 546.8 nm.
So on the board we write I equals 34.4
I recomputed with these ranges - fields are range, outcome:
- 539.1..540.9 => 34.2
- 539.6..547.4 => 36.1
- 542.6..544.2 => 39.1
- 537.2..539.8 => 36.9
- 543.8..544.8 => 37.1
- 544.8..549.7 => 33.2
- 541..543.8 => 40.5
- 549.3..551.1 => 32.2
